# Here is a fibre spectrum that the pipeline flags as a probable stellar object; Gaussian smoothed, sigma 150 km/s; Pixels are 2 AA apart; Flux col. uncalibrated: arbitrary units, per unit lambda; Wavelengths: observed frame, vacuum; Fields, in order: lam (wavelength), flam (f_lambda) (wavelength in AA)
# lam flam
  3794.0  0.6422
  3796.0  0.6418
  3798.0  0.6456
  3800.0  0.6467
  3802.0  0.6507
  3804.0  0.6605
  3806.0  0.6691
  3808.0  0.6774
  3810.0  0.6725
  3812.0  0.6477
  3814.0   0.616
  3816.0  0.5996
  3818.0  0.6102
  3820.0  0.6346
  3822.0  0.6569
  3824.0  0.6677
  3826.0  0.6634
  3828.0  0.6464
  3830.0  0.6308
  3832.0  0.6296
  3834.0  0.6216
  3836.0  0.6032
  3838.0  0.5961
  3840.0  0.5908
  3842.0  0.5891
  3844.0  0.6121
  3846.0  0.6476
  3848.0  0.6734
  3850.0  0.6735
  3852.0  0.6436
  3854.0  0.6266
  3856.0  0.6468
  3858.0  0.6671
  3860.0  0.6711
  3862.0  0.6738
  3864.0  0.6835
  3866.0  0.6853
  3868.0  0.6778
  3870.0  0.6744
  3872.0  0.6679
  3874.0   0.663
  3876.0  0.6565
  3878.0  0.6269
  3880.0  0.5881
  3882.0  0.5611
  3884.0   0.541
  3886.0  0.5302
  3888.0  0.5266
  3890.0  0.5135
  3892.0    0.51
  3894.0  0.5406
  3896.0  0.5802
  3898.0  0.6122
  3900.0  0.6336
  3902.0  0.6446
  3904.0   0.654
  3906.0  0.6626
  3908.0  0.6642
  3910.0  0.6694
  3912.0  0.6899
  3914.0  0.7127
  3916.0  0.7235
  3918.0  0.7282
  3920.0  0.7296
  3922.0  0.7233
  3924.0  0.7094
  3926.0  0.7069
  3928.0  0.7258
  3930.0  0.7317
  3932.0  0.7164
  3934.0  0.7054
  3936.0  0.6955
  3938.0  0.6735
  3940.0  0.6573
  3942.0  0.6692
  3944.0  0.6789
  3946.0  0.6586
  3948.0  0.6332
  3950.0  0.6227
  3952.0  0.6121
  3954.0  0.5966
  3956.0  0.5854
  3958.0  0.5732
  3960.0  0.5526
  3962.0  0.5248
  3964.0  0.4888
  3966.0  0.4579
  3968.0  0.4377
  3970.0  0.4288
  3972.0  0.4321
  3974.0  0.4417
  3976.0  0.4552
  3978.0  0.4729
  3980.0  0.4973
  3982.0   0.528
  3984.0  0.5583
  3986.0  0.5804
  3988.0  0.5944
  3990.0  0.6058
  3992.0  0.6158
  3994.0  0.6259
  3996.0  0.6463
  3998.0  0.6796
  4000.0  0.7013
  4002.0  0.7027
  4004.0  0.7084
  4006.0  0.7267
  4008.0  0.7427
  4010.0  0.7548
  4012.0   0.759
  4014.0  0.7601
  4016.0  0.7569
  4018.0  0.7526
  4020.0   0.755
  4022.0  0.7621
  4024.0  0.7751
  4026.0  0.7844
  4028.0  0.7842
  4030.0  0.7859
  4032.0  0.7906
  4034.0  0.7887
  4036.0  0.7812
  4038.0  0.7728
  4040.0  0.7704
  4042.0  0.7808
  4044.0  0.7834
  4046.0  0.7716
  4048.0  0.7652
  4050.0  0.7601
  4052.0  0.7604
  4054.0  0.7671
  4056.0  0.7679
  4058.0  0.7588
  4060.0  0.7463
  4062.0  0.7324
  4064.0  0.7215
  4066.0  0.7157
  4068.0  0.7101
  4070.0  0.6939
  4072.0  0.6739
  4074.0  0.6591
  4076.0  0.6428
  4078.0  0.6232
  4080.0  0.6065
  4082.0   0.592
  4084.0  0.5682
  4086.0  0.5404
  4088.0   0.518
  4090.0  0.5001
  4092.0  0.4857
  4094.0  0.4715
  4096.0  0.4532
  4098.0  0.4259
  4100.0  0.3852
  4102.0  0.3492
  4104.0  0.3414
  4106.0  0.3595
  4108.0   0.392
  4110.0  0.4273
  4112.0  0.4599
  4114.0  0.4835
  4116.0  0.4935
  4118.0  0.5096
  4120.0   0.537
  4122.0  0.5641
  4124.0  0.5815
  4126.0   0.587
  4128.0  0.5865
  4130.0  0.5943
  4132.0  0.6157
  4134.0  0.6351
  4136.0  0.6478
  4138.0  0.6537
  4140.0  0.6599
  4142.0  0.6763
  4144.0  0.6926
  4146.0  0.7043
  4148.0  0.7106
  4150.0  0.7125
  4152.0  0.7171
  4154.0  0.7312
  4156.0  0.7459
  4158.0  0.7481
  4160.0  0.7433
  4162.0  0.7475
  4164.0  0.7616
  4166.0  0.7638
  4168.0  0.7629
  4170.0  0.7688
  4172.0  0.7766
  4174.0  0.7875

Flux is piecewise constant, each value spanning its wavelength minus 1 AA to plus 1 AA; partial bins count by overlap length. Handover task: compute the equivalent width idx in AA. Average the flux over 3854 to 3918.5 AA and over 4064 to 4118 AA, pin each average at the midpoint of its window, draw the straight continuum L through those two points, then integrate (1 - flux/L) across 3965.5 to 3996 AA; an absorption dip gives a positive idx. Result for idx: 3.2 AA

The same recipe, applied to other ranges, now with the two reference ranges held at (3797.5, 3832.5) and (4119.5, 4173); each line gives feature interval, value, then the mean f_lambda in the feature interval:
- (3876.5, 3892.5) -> 2.4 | 0.554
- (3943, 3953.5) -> 0.4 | 0.639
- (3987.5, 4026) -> -2.4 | 0.71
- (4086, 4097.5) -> 3.2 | 0.488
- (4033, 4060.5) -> -4.0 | 0.77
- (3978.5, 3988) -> 1.7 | 0.543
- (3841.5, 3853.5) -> 0.2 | 0.641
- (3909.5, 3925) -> -1.3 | 0.712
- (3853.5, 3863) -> -0.1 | 0.659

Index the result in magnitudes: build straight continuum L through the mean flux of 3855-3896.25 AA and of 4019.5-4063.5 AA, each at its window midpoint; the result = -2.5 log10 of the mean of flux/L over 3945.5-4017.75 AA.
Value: 0.19 mag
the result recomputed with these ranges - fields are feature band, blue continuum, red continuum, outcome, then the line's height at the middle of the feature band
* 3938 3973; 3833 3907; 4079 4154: 0.05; 0.596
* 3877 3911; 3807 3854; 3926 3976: 0.04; 0.614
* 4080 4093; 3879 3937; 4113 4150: 0.15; 0.617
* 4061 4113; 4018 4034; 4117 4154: 0.28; 0.698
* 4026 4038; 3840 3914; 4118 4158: -0.22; 0.641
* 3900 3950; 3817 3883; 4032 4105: -0.07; 0.643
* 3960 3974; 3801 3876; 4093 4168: 0.31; 0.621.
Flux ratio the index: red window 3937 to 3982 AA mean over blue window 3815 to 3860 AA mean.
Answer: 0.87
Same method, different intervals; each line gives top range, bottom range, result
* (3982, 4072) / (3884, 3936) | 1.11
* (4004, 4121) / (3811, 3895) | 1.04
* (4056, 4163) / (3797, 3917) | 0.94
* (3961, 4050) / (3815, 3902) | 1.06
